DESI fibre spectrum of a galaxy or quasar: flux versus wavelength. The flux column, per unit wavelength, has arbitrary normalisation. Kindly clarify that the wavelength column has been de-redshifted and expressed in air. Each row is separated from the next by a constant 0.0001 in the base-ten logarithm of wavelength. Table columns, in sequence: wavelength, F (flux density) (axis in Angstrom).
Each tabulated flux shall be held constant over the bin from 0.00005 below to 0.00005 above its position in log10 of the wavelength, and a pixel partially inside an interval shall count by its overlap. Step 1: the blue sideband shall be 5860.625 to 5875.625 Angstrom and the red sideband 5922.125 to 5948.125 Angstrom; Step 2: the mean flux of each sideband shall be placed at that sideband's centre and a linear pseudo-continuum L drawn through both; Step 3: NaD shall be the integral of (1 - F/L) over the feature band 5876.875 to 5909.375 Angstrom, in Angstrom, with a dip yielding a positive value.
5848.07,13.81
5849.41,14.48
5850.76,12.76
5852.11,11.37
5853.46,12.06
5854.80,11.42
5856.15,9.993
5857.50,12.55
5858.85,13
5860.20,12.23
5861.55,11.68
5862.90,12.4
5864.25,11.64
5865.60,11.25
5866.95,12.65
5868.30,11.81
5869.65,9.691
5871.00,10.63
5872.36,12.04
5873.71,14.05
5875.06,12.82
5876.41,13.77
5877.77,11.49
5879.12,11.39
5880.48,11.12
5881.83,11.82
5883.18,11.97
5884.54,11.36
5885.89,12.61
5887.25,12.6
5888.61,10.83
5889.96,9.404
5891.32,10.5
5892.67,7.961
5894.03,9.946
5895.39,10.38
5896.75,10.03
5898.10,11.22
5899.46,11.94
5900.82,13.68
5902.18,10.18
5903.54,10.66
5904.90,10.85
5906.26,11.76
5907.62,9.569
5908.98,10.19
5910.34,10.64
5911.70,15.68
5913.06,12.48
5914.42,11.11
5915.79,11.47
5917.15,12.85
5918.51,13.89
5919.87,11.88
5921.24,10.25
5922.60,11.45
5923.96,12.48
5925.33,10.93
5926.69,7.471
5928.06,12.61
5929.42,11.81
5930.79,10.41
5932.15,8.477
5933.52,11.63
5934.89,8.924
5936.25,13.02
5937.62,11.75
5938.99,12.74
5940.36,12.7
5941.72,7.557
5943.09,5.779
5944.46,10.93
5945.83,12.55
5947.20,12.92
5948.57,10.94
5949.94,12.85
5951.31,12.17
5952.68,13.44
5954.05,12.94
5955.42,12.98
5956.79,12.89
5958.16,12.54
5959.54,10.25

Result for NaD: 1.4 Angstrom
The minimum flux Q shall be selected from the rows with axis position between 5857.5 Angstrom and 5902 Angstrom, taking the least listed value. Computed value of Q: 7.961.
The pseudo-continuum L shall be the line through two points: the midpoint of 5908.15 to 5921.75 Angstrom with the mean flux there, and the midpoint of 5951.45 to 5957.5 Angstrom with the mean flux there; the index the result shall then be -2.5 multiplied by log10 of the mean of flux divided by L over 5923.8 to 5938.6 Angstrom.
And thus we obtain 0.15 mag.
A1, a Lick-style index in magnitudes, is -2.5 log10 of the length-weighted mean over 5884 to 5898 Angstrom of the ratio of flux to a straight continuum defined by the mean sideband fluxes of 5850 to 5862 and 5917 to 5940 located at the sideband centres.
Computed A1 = 0.10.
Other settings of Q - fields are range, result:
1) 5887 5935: 7.471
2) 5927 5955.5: 5.779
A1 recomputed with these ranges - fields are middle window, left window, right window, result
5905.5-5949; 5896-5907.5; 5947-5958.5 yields 0.06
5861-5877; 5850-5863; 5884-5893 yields -0.05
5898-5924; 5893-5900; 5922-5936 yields -0.11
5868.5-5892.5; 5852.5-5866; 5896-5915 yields 0.01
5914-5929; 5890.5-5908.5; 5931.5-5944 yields -0.10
